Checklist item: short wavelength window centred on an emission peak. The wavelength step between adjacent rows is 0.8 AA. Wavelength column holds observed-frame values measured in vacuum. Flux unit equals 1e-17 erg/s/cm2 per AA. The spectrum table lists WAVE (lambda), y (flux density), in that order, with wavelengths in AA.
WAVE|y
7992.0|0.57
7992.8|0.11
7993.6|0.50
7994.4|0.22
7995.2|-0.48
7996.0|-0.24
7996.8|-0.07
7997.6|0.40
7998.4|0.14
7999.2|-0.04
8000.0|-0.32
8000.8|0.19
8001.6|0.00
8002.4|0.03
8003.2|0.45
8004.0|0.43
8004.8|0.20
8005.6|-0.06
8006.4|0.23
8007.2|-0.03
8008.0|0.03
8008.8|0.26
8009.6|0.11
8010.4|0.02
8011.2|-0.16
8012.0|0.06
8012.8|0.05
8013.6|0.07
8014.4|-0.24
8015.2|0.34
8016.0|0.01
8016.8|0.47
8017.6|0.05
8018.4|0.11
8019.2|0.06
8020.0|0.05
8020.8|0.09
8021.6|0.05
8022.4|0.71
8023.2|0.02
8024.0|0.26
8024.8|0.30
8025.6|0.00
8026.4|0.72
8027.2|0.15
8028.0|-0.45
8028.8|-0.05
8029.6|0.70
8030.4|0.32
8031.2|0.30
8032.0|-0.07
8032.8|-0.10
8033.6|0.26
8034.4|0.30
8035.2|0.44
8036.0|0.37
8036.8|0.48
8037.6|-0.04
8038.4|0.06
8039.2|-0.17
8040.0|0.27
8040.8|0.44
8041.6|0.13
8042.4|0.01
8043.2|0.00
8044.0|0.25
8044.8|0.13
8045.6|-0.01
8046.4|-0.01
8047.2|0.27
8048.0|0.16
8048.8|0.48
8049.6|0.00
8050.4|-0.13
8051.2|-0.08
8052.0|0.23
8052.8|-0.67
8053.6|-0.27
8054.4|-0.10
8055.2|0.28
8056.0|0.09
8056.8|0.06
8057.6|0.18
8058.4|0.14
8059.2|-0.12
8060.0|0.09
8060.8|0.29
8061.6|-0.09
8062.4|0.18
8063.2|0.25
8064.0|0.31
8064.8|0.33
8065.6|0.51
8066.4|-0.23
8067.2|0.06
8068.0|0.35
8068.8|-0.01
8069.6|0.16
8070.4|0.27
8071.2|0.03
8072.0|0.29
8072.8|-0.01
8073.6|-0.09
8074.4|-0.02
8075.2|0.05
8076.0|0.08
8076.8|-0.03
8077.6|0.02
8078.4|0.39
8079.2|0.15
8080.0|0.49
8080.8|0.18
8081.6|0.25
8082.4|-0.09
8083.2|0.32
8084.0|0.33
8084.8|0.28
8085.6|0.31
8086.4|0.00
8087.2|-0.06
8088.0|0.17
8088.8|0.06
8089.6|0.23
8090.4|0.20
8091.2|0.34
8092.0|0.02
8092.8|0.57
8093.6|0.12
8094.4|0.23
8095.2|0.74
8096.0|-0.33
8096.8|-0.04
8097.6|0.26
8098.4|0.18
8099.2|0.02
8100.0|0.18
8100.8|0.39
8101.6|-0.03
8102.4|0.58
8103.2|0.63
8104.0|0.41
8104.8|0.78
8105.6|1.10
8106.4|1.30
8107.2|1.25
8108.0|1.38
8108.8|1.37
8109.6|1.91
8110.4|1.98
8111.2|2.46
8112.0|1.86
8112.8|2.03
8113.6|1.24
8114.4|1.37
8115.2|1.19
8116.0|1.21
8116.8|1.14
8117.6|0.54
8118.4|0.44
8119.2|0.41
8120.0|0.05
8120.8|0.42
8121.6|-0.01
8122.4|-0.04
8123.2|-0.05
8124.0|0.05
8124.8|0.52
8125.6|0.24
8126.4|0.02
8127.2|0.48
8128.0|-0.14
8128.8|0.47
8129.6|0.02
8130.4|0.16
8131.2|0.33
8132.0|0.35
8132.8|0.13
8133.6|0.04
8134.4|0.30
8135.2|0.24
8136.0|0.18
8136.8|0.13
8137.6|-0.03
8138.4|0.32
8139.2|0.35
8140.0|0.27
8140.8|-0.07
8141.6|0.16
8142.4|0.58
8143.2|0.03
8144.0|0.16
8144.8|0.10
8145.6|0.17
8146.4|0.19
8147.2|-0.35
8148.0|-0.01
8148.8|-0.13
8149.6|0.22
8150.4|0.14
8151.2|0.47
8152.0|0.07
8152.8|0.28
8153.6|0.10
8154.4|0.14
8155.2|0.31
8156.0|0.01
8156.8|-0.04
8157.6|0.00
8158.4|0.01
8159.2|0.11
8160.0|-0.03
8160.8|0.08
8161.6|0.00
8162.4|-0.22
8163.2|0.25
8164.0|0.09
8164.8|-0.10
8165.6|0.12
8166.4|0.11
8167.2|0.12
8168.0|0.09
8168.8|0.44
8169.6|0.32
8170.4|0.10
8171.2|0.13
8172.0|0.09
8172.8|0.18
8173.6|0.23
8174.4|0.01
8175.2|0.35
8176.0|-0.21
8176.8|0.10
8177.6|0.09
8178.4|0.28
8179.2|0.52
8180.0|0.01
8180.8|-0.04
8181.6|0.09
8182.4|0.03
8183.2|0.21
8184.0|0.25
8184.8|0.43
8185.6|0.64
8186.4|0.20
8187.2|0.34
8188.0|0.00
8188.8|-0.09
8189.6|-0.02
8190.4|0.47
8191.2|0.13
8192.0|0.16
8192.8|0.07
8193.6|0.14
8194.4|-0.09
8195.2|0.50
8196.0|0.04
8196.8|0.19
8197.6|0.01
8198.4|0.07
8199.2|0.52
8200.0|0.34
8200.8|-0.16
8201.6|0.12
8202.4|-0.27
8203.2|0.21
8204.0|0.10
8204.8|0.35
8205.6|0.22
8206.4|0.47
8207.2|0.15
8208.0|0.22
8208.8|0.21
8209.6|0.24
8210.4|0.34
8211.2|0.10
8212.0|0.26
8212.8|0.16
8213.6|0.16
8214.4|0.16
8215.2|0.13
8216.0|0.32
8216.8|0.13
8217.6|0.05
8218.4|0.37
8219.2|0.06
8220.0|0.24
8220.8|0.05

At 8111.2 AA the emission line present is [O II]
